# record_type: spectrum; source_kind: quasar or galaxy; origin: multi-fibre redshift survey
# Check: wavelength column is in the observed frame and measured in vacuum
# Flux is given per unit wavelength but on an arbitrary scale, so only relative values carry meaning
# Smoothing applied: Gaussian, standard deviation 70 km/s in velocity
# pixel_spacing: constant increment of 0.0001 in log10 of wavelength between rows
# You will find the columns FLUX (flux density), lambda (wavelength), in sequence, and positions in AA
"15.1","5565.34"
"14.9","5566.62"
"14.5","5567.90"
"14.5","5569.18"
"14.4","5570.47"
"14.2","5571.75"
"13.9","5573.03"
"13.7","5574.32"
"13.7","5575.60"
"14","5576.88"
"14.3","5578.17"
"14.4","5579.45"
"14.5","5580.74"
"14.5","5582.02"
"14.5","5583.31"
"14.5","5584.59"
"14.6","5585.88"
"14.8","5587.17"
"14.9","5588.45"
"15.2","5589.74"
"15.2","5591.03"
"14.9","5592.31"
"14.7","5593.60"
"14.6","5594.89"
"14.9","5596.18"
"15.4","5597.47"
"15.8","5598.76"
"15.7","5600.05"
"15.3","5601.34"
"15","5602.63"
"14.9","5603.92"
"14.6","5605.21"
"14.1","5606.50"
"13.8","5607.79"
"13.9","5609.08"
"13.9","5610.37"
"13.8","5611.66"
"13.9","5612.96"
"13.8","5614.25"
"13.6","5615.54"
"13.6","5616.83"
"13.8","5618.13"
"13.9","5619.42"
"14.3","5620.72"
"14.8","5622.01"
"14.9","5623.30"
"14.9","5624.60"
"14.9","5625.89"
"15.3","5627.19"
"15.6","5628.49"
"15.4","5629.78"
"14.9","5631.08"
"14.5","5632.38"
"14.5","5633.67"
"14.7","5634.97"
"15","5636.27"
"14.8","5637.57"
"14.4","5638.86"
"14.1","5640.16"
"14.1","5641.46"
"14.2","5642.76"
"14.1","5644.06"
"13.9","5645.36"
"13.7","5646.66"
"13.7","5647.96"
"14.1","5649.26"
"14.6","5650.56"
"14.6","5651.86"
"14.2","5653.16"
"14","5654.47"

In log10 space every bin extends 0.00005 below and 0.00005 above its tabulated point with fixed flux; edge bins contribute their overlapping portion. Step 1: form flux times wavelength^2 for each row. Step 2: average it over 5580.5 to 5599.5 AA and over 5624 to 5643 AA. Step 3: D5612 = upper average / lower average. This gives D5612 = 1.0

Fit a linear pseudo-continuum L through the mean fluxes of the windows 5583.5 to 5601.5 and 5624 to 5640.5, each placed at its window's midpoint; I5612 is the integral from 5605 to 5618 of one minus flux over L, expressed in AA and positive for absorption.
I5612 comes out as 0.9 AA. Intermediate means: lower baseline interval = 15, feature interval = 13.9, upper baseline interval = 14.9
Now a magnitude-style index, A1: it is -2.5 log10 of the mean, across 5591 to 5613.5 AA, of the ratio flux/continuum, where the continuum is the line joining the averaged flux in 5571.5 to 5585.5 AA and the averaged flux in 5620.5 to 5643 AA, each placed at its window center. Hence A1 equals -0.02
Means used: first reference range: 14.2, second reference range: 14.8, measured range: 14.7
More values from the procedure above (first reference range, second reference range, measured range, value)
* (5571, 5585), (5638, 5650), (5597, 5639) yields -0.04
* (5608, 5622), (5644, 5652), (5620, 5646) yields -0.05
